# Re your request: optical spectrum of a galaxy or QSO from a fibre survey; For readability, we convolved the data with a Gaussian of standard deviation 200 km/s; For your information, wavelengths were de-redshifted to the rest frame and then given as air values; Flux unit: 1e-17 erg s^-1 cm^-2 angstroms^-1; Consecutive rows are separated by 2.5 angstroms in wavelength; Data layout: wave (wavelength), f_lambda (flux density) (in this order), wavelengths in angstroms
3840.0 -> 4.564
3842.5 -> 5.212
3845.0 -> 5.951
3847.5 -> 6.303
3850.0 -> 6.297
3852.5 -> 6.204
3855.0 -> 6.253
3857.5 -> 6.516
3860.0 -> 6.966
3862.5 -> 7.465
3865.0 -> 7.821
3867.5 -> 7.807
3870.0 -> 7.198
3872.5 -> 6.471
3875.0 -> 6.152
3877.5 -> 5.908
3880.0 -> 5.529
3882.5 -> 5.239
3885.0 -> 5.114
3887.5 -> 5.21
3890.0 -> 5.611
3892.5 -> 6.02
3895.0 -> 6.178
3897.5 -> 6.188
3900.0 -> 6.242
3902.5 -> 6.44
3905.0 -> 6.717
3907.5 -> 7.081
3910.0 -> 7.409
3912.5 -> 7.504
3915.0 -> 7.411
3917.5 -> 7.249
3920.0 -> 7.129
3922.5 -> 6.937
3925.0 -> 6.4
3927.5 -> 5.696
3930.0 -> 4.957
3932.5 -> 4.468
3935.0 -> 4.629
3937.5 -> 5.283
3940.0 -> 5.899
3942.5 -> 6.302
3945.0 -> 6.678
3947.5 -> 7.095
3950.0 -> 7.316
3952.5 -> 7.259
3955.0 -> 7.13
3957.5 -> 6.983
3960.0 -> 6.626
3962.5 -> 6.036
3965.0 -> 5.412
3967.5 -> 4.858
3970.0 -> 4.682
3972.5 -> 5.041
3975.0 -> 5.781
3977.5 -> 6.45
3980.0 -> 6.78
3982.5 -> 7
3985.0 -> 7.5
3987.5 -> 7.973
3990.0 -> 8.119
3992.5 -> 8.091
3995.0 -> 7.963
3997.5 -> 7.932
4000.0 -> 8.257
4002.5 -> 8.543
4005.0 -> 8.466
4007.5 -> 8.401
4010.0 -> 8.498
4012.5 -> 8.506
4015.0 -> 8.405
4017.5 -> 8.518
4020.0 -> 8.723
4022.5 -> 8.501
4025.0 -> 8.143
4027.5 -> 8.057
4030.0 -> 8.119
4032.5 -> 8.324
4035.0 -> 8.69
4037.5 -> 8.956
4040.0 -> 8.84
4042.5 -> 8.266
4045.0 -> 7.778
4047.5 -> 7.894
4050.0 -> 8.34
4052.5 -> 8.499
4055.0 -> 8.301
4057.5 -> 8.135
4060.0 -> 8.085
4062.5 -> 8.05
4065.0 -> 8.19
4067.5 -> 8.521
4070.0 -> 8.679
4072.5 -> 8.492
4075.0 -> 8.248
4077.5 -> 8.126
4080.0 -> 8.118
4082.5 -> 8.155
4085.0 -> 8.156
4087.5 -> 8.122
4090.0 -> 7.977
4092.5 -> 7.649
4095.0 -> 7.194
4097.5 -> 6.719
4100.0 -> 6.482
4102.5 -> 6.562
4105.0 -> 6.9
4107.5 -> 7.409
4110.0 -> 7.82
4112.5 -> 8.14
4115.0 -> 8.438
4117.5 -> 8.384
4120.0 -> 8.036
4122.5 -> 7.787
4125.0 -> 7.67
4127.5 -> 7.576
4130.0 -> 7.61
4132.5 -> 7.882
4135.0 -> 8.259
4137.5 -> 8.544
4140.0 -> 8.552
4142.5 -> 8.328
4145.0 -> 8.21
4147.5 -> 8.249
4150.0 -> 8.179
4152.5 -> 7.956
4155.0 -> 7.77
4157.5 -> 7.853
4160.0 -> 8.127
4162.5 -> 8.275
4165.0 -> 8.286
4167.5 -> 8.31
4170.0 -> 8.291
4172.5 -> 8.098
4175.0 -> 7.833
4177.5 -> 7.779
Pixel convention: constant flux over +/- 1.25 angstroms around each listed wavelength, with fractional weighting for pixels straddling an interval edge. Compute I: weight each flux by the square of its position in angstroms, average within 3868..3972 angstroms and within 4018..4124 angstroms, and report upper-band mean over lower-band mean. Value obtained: 1.4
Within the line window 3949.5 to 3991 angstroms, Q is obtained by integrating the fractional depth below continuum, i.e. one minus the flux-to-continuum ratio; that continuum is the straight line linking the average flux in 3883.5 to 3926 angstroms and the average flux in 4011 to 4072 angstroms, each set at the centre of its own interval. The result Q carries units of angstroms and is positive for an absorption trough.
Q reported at 5.0 angstroms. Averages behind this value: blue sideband 6.51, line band 6.5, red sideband 8.36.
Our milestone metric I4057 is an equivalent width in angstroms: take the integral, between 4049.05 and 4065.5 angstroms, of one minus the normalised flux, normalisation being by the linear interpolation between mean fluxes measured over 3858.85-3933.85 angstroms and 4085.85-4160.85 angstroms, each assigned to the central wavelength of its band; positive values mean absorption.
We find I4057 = -1.8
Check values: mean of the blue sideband 6.41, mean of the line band 8.23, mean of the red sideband 7.81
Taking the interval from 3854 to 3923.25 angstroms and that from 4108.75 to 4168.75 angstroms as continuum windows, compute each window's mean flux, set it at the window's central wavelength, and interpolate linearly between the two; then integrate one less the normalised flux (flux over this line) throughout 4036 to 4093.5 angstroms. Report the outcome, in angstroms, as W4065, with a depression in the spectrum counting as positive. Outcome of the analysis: -4.6 angstroms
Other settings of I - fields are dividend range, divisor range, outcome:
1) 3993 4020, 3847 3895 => 1.42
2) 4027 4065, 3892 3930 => 1.33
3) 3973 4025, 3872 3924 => 1.30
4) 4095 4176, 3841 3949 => 1.41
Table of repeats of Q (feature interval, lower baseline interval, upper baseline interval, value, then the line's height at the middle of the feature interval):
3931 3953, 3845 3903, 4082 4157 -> 2.2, 6.72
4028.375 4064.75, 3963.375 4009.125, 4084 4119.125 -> -4.8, 7.33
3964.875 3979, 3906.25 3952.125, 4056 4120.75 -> 3.0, 6.82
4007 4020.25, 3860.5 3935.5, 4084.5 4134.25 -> -2.7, 7.05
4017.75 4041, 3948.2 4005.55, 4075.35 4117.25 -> -3.9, 7.26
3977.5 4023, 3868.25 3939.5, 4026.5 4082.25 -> -3.2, 7.53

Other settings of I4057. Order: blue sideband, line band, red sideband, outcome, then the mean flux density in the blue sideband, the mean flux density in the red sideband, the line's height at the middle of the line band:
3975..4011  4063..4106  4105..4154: 0.8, 7.78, 8.02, 7.94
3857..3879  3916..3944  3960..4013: 4.4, 6.92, 7.13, 7.03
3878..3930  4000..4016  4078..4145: -3.2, 6.32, 7.8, 7.06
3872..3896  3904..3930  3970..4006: -2.7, 5.72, 7.32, 6.22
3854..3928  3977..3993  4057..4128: -0.6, 6.54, 7.86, 7.15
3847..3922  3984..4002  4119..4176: -2.1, 6.53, 8.07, 7.17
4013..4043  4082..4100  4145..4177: 1.5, 8.47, 8.1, 8.29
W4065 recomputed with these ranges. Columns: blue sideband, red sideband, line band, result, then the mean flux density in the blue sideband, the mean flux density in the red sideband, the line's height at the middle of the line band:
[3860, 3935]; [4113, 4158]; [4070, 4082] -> -1.00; 6.38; 8.08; 7.65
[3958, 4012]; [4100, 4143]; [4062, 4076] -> -1.56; 7.09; 7.83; 7.54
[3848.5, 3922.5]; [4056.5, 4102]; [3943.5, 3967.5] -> 1.40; 6.53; 7.93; 7.04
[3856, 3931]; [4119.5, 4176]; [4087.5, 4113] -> 1.56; 6.49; 8.07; 7.78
